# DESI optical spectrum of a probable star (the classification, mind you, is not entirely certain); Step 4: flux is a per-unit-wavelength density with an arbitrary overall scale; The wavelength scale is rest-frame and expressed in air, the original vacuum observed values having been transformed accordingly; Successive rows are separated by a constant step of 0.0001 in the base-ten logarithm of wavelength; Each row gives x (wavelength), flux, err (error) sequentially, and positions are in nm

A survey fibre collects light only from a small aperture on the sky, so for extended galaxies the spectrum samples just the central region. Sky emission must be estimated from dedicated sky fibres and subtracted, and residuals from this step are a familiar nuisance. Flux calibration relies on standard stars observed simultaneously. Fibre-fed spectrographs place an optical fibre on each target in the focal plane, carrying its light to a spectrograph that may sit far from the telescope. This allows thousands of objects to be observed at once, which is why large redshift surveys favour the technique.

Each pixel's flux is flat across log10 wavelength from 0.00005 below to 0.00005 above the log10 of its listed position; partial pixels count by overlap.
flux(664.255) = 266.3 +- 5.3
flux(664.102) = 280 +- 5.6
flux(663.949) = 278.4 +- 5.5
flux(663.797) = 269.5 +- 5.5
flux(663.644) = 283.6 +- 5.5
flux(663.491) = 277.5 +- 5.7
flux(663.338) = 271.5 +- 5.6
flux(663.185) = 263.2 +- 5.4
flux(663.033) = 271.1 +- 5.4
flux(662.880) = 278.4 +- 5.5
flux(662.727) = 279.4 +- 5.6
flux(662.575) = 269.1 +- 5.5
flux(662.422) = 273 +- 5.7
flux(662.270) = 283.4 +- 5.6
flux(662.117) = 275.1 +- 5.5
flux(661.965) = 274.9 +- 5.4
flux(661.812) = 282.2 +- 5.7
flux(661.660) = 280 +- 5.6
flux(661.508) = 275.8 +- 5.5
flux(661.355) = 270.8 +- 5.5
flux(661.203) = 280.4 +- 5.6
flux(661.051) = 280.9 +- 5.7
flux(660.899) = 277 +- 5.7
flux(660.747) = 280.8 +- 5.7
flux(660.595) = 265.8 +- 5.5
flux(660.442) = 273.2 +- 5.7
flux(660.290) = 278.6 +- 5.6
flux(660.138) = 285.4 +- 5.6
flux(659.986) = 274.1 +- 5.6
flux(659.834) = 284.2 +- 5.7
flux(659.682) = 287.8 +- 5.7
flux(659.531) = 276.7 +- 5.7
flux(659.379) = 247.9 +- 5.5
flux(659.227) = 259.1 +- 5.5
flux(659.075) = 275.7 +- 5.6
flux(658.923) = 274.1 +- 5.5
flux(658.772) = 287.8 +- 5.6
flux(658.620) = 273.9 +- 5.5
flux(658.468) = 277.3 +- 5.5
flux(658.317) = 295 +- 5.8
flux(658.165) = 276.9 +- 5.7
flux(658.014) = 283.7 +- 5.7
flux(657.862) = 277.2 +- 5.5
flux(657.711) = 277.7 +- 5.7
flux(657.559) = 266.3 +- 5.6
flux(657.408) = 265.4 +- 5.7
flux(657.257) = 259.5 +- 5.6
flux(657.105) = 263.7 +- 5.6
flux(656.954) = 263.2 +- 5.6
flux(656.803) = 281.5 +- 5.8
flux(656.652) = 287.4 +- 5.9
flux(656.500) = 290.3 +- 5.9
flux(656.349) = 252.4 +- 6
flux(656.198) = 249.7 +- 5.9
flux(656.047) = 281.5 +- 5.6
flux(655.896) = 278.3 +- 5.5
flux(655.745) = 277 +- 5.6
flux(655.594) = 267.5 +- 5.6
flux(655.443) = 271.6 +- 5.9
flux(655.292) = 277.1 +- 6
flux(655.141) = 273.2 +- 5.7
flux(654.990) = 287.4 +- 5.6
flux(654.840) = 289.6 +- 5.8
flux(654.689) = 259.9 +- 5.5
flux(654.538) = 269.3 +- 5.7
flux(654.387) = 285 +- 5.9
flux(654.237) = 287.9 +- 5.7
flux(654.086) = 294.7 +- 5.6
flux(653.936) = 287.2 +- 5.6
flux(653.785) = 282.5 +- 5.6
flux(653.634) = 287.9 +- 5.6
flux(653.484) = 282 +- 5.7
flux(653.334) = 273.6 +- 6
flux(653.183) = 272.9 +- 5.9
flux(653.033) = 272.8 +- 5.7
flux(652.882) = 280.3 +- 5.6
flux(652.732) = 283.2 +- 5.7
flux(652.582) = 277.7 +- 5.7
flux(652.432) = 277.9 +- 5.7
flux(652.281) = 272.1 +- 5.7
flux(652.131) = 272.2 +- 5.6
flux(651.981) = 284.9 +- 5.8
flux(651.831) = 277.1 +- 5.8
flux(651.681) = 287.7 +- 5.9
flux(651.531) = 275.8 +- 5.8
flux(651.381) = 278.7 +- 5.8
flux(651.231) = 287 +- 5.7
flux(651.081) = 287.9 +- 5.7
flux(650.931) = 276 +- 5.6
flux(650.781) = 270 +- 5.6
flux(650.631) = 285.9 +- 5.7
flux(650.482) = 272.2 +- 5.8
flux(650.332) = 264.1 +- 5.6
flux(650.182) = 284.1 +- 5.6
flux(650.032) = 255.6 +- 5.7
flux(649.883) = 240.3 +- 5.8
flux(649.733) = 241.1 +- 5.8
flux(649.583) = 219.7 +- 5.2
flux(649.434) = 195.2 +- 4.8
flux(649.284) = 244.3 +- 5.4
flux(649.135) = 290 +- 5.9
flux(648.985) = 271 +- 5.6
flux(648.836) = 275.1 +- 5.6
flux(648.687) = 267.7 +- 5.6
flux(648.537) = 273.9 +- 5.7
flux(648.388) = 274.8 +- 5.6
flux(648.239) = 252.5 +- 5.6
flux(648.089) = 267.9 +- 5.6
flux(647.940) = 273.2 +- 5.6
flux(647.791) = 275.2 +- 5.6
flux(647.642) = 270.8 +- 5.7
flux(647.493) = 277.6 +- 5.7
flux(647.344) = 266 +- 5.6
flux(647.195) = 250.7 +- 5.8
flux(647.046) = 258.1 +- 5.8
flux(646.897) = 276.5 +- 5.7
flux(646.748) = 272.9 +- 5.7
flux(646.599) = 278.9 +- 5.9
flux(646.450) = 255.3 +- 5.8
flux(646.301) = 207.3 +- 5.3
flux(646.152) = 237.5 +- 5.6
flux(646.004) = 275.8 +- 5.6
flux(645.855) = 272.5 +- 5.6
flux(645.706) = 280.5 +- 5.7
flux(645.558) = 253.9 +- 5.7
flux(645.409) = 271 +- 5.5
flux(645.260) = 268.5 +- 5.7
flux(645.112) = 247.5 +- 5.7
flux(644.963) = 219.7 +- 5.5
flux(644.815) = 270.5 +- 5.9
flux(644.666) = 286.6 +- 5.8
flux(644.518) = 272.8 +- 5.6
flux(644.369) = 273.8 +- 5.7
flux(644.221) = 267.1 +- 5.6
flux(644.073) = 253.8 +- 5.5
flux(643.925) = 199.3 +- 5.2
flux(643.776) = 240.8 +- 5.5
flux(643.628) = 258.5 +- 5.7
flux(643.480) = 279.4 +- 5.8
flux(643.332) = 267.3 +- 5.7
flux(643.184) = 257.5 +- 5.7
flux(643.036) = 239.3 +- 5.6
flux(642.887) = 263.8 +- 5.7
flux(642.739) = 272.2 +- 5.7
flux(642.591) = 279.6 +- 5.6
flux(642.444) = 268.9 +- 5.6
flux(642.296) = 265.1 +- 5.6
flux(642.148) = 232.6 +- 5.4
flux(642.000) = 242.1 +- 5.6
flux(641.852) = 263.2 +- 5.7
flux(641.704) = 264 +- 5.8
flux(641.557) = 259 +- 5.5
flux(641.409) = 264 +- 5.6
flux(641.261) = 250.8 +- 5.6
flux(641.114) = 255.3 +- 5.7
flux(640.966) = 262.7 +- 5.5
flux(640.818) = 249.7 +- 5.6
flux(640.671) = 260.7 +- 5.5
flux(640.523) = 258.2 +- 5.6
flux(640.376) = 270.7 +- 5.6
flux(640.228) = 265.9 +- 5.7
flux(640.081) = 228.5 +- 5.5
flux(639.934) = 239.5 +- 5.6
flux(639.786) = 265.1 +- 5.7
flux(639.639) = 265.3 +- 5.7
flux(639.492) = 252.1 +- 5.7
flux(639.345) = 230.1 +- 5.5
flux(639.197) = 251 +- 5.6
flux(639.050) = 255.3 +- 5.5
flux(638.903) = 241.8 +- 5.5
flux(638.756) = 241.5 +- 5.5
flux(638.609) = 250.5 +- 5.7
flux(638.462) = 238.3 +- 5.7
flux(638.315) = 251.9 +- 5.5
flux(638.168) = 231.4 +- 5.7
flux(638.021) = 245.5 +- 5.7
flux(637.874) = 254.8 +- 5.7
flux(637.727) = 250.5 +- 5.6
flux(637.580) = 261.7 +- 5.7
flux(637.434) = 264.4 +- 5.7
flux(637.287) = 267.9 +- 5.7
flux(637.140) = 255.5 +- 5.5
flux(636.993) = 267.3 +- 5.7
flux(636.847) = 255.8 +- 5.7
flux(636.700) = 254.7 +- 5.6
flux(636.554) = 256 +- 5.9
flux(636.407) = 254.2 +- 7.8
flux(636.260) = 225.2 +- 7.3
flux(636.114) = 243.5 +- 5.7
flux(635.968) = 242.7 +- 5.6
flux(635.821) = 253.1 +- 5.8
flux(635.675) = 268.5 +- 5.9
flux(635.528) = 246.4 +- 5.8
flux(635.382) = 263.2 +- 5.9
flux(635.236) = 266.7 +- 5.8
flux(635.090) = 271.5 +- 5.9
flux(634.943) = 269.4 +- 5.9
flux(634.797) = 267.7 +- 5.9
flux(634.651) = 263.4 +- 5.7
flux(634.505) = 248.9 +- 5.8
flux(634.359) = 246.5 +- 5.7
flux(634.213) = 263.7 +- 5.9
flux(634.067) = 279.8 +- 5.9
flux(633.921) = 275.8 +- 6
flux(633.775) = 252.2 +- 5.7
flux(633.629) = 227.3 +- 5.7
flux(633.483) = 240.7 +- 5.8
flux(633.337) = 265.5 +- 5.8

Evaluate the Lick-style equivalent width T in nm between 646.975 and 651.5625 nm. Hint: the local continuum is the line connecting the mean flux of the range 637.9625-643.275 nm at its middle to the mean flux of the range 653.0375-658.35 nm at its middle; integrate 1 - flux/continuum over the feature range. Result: 0.03 nm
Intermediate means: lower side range 254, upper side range 276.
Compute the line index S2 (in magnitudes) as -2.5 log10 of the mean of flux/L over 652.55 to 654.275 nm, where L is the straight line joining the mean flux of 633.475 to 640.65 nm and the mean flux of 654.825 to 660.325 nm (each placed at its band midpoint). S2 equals -0.04 mag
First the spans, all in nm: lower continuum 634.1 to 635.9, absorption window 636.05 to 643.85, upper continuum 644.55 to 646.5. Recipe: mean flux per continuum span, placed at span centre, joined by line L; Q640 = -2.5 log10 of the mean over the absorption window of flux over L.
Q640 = 0.02 mag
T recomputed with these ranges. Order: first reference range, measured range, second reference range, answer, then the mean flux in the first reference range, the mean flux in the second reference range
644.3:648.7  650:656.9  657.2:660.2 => -0.18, 264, 275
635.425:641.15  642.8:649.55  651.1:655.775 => 0.15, 252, 279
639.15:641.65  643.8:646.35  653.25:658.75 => 0.05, 255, 277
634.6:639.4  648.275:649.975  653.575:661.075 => 0.08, 253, 276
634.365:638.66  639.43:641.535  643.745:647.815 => 0.00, 255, 260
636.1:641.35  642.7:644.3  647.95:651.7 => 0.02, 252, 265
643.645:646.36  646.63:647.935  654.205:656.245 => -0.04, 256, 275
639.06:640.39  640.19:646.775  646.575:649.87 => -0.08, 251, 262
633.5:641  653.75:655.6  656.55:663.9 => -0.07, 254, 275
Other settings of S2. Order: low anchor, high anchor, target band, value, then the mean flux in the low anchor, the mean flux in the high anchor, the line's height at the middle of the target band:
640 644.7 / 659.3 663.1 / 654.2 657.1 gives -0.02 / 258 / 276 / 271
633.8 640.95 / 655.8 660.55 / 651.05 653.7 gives -0.04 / 255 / 274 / 269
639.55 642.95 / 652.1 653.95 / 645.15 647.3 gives 0.02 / 259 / 278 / 267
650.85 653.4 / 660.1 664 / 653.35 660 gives 0.01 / 279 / 276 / 277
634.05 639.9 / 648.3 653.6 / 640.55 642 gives 0.01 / 254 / 270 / 259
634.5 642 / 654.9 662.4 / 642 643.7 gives -0.01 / 255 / 275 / 259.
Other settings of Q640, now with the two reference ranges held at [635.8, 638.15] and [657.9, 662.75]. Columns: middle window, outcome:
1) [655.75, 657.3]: 0.01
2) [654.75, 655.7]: -0.02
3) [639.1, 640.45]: 0.02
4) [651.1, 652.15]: -0.05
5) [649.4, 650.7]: 0.06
